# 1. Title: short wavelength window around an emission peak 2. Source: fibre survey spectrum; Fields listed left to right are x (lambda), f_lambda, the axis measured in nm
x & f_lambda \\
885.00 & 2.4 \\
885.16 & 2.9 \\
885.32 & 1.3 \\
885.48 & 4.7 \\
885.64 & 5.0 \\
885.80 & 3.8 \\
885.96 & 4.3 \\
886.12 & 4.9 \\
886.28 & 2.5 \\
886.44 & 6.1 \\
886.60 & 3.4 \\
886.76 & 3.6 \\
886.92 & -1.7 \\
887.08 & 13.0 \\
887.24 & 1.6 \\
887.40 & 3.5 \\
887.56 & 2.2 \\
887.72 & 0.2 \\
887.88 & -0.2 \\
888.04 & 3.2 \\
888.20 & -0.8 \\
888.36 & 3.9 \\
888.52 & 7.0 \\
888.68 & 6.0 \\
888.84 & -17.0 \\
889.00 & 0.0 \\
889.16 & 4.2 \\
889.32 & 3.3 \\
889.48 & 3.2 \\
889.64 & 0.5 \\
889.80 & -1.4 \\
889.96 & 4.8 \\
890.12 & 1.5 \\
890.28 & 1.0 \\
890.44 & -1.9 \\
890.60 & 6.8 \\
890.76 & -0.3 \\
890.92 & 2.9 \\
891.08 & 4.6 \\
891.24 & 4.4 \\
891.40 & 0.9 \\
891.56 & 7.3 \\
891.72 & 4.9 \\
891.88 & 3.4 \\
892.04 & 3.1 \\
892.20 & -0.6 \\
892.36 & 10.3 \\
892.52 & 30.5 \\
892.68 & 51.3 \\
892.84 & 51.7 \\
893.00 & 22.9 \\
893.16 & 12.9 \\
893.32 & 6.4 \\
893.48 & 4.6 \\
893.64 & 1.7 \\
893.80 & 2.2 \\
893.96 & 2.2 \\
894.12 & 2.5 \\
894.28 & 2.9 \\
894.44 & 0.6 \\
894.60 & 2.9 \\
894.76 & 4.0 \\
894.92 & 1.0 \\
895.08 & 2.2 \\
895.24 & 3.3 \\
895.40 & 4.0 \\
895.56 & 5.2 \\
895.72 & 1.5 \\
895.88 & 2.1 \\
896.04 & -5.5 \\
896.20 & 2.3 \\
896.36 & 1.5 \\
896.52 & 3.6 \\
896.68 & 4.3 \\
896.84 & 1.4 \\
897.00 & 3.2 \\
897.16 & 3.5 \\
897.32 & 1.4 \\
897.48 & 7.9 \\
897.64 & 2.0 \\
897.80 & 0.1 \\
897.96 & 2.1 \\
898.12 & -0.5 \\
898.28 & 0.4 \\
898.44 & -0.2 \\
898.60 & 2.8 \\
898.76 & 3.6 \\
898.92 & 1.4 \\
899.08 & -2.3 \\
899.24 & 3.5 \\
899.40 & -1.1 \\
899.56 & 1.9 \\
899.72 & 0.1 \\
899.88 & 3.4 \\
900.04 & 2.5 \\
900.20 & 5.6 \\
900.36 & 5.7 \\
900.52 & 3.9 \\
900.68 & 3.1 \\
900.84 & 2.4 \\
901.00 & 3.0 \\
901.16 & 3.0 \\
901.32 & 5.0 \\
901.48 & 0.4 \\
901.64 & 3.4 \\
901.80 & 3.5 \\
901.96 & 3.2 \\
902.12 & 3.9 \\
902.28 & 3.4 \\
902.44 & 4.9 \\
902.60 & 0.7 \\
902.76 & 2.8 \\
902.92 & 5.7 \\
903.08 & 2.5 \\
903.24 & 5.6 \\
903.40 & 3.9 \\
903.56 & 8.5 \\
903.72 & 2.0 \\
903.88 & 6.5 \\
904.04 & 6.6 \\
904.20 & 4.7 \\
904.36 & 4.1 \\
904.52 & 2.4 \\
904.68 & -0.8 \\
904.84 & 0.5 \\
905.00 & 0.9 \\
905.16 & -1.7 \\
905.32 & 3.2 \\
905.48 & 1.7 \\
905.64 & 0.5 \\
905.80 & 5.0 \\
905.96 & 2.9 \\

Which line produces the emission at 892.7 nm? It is H-beta 4861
